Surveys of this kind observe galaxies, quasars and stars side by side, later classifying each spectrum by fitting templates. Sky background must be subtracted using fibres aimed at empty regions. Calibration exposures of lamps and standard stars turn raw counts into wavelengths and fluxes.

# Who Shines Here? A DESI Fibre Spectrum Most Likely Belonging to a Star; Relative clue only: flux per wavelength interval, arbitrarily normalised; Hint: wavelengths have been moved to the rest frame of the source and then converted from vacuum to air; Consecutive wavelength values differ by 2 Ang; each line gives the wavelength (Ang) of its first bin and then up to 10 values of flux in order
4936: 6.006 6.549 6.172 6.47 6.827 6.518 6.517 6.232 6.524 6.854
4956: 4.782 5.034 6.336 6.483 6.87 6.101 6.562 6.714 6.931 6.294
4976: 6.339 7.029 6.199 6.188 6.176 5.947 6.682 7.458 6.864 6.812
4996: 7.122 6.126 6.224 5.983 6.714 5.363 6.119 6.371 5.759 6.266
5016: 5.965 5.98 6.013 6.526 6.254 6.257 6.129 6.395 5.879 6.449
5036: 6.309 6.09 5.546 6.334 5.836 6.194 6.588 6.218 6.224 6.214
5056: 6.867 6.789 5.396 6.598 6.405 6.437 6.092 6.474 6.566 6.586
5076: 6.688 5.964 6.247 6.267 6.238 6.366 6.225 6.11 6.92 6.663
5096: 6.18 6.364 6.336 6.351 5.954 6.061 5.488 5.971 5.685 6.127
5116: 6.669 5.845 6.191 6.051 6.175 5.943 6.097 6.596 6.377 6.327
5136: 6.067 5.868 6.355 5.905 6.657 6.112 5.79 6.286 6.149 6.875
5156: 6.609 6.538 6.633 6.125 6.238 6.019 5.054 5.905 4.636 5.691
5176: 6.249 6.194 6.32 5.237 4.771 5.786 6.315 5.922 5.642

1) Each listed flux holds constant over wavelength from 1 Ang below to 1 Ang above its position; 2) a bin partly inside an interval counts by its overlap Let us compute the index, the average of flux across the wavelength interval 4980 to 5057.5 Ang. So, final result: 6.28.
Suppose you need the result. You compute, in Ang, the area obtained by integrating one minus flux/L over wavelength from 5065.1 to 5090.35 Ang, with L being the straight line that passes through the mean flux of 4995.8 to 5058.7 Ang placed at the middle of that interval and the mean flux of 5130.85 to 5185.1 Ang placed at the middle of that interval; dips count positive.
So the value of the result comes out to -0.78 Ang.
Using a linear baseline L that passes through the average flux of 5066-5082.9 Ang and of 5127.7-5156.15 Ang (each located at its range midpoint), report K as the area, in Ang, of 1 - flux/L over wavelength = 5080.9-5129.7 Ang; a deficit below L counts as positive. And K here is 1.05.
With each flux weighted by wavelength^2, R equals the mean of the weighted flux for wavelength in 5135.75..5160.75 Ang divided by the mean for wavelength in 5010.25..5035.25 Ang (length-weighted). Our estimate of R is 1.07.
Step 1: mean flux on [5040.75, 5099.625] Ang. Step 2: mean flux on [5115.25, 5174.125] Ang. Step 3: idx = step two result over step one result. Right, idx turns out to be 0.97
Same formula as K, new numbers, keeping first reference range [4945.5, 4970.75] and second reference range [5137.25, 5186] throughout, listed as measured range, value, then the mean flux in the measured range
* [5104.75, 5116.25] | 0.2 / 5.96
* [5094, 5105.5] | -0.3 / 6.27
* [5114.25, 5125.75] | -0.2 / 6.17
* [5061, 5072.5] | -0.6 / 6.42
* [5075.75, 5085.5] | -0.2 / 6.25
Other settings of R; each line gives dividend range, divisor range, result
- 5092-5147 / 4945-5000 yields 1.02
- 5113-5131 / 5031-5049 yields 1.04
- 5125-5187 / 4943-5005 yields 1.01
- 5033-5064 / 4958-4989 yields 1.00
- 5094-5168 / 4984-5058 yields 1.03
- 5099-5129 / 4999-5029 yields 1.03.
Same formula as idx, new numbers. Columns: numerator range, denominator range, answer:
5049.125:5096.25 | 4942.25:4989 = 1.00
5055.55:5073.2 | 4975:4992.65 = 0.98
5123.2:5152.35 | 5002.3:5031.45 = 1.01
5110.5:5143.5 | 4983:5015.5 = 0.97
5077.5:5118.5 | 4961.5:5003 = 0.95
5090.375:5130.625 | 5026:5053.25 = 1.00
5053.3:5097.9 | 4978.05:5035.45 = 1.01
